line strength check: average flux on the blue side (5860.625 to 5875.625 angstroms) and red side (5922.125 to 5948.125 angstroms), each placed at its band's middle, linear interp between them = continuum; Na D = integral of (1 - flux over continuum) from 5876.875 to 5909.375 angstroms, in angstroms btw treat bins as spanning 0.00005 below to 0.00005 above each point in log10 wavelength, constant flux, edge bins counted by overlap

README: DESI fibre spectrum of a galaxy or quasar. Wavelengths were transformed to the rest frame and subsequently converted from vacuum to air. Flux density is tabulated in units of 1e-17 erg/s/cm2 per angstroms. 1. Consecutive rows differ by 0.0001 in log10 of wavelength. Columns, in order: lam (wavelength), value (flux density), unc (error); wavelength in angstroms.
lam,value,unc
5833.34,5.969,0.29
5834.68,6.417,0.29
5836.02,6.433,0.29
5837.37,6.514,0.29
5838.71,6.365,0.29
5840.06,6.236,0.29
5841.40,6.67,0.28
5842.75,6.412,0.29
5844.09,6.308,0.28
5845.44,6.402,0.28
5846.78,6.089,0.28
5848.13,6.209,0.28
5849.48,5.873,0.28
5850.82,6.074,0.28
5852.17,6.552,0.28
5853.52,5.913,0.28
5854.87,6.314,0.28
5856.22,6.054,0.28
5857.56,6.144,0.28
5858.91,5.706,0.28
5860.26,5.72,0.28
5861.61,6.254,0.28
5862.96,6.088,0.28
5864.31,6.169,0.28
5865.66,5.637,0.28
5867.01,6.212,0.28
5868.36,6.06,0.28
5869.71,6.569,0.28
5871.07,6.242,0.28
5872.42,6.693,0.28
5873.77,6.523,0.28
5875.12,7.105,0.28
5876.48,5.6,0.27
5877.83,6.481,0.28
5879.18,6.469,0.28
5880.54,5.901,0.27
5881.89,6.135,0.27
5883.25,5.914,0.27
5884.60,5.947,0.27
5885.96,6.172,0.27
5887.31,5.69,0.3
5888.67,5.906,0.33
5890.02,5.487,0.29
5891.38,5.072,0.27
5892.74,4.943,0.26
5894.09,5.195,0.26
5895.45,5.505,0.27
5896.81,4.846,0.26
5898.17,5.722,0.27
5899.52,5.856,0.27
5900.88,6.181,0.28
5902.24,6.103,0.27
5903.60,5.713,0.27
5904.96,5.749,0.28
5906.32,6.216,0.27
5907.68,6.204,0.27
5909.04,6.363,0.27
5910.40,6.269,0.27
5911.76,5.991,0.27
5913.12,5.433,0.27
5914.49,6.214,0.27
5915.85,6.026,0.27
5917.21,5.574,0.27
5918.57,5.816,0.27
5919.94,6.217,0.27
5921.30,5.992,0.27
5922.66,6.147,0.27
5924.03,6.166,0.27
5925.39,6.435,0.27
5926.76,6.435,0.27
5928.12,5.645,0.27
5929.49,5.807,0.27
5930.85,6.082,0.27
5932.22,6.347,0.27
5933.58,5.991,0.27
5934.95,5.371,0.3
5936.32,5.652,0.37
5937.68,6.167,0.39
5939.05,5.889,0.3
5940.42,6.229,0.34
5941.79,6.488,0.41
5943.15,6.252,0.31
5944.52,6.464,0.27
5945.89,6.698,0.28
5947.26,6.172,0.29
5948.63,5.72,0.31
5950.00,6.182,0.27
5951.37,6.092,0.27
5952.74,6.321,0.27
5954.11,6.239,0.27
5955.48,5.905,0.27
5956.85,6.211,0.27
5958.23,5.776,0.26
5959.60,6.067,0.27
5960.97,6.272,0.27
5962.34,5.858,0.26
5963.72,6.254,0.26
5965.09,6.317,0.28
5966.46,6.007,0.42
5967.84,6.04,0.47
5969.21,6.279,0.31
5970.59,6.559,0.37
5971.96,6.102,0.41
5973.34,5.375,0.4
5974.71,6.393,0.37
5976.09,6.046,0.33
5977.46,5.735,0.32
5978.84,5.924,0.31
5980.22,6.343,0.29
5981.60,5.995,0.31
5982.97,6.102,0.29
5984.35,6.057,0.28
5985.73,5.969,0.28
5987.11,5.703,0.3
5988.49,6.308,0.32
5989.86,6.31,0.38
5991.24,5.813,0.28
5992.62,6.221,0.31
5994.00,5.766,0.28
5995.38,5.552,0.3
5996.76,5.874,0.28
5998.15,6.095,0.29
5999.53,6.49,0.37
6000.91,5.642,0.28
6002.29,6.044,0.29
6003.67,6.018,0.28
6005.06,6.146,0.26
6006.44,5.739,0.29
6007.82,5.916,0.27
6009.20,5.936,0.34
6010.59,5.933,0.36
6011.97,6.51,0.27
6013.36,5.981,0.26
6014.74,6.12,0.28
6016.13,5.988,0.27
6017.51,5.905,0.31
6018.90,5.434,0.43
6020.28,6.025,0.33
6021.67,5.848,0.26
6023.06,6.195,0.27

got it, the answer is 2.2 angstroms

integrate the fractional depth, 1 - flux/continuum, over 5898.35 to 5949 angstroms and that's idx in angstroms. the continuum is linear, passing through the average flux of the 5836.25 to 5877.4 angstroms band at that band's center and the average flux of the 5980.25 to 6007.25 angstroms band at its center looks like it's 0.5 angstroms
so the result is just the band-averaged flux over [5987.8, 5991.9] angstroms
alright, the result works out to 6.16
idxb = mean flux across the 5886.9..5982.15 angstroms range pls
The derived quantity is 5.98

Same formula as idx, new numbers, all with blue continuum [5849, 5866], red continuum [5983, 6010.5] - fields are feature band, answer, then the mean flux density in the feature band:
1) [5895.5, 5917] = 0.4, 5.91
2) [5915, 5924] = 0.1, 5.98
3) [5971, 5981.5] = 0.0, 6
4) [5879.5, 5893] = 0.6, 5.76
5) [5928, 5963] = -0.4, 6.08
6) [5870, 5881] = -0.6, 6.39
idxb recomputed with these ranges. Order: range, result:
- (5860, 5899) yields 5.94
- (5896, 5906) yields 5.75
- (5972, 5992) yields 6.01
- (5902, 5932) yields 6.03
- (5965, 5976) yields 6.12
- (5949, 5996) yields 6.06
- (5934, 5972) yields 6.13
